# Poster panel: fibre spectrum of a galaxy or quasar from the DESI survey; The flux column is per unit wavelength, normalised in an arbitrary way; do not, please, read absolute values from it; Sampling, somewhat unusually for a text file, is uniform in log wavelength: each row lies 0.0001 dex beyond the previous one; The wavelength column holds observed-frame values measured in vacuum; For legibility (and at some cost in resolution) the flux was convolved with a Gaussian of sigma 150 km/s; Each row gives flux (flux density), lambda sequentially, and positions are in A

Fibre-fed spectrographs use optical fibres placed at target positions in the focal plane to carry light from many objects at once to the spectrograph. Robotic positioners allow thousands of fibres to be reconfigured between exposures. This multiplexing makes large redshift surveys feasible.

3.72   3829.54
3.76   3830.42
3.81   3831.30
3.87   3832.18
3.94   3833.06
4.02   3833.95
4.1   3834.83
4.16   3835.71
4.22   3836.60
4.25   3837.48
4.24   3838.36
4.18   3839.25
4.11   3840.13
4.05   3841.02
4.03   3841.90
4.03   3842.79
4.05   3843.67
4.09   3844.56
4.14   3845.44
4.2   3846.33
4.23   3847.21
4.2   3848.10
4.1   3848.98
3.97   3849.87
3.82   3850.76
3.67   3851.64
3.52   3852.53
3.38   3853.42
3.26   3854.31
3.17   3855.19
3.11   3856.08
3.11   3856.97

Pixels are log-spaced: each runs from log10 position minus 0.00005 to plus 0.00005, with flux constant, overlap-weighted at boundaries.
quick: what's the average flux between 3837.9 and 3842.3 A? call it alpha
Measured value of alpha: 4.12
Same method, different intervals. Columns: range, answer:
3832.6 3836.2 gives 4.05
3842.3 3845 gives 4.05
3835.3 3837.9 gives 4.21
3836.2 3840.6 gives 4.2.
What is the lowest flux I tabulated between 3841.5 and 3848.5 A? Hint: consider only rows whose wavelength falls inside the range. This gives 4.03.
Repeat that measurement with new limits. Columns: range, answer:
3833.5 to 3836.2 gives 4.02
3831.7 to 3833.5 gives 3.87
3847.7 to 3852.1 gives 3.67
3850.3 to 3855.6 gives 3.17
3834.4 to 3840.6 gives 4.1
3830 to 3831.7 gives 3.76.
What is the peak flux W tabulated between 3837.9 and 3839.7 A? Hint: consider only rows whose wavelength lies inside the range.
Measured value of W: 4.24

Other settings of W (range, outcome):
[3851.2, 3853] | 3.67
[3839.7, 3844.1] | 4.11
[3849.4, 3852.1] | 3.97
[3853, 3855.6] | 3.38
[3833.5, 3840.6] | 4.25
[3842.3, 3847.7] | 4.23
